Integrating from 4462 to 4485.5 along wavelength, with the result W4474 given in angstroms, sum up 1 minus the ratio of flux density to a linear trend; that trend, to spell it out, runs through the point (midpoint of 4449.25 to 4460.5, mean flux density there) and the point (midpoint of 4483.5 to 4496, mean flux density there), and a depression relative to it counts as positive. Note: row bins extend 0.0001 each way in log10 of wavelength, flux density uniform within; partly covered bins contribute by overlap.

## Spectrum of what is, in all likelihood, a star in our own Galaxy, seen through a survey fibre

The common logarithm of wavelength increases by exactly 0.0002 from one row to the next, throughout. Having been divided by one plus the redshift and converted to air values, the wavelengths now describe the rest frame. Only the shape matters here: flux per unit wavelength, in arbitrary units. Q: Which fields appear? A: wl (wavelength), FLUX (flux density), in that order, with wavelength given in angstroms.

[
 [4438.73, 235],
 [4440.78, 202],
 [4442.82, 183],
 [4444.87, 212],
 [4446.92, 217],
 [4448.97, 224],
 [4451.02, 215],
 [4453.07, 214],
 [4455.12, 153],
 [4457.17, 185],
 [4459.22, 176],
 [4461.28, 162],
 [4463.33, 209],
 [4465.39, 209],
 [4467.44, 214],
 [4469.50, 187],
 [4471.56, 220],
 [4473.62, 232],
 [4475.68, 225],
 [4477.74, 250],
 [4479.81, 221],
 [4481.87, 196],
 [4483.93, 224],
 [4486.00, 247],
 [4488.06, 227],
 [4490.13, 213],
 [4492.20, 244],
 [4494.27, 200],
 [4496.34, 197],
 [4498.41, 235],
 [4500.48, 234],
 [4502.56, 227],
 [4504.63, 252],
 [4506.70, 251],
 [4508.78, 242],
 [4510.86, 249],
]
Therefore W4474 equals -0.9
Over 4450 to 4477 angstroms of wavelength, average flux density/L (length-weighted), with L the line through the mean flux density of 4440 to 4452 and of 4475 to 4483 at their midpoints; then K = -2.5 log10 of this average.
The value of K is 0.082 mag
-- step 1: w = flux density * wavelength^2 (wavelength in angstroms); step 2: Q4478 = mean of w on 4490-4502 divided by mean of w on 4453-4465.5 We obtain 1.23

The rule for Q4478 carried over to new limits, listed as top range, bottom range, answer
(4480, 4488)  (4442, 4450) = 1.08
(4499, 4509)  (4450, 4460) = 1.30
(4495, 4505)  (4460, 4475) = 1.12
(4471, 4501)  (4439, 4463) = 1.16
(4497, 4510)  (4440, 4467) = 1.24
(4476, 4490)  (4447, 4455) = 1.09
